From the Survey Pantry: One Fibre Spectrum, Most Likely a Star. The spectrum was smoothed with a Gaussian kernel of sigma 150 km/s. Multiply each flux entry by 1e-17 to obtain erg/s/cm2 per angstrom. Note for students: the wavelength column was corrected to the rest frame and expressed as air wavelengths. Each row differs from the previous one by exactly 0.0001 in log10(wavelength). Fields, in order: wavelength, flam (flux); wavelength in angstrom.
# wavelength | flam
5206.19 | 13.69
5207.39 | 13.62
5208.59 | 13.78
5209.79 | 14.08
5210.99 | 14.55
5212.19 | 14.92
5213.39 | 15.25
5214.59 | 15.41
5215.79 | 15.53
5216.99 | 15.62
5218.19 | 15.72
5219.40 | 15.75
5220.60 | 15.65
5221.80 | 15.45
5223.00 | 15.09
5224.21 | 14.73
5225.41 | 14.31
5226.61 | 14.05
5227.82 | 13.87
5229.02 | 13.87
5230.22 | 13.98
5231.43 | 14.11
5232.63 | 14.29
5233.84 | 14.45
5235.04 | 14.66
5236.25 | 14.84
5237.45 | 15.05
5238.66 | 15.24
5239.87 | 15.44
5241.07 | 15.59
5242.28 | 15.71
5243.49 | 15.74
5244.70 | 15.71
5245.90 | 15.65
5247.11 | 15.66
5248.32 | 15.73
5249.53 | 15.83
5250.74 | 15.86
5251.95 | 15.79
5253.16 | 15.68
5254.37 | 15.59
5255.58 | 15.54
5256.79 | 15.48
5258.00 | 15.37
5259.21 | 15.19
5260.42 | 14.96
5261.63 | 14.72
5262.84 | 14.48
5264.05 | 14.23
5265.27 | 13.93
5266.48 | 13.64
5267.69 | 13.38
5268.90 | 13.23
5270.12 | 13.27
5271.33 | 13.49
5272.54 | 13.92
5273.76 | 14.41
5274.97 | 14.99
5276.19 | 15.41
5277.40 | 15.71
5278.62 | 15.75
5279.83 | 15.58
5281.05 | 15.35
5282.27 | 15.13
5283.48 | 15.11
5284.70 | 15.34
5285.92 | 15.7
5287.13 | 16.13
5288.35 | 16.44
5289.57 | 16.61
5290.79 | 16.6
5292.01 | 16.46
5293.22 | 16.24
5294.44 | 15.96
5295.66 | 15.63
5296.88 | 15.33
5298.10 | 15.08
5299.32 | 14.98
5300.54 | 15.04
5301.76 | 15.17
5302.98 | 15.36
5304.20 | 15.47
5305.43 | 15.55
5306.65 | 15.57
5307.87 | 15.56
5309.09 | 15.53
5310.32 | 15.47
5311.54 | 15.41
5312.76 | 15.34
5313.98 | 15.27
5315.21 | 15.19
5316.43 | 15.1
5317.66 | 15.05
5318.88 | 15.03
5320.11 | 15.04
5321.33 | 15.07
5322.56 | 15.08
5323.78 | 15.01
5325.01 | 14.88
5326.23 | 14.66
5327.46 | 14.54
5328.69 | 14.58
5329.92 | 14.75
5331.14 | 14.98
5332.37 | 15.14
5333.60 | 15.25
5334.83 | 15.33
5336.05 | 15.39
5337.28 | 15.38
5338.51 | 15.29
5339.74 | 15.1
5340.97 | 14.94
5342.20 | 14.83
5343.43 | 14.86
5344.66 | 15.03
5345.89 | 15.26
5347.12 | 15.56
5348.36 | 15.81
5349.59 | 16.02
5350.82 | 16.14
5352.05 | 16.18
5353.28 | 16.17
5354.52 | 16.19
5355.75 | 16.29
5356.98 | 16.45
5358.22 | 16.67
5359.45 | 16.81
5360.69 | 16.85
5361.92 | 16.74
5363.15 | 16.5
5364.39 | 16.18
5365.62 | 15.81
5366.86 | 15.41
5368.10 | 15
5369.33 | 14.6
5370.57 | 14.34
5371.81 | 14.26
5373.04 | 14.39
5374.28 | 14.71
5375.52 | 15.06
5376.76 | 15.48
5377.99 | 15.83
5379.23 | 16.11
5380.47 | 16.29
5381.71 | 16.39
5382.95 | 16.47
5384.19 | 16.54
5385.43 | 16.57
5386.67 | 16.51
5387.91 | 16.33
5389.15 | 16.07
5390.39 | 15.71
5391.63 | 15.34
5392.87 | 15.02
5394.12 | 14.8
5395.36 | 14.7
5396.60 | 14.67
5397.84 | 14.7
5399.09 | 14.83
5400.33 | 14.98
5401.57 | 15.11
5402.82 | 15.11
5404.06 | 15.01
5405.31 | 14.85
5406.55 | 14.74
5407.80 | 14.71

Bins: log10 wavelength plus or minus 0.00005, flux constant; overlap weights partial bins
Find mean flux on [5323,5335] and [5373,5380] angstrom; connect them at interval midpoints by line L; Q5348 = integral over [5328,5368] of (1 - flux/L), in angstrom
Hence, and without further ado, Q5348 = -1.6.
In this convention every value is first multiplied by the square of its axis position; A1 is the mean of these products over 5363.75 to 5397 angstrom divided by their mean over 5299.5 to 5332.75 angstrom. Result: 1.05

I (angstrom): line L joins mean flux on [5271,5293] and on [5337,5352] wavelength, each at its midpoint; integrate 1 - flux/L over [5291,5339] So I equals 0.5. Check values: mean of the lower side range 15.5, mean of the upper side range 15.4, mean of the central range 15.3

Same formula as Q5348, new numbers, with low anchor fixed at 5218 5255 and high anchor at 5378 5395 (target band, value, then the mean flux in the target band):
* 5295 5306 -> 0.1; 15.3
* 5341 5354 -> 0.2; 15.6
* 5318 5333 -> 0.7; 14.9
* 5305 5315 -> 0.1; 15.5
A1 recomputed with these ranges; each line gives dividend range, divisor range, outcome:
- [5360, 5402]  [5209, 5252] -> 1.09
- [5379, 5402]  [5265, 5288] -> 1.11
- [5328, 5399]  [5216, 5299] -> 1.07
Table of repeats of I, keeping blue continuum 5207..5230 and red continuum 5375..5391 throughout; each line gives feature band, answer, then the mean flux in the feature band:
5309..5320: 0.2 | 15.2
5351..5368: -0.4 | 16.3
